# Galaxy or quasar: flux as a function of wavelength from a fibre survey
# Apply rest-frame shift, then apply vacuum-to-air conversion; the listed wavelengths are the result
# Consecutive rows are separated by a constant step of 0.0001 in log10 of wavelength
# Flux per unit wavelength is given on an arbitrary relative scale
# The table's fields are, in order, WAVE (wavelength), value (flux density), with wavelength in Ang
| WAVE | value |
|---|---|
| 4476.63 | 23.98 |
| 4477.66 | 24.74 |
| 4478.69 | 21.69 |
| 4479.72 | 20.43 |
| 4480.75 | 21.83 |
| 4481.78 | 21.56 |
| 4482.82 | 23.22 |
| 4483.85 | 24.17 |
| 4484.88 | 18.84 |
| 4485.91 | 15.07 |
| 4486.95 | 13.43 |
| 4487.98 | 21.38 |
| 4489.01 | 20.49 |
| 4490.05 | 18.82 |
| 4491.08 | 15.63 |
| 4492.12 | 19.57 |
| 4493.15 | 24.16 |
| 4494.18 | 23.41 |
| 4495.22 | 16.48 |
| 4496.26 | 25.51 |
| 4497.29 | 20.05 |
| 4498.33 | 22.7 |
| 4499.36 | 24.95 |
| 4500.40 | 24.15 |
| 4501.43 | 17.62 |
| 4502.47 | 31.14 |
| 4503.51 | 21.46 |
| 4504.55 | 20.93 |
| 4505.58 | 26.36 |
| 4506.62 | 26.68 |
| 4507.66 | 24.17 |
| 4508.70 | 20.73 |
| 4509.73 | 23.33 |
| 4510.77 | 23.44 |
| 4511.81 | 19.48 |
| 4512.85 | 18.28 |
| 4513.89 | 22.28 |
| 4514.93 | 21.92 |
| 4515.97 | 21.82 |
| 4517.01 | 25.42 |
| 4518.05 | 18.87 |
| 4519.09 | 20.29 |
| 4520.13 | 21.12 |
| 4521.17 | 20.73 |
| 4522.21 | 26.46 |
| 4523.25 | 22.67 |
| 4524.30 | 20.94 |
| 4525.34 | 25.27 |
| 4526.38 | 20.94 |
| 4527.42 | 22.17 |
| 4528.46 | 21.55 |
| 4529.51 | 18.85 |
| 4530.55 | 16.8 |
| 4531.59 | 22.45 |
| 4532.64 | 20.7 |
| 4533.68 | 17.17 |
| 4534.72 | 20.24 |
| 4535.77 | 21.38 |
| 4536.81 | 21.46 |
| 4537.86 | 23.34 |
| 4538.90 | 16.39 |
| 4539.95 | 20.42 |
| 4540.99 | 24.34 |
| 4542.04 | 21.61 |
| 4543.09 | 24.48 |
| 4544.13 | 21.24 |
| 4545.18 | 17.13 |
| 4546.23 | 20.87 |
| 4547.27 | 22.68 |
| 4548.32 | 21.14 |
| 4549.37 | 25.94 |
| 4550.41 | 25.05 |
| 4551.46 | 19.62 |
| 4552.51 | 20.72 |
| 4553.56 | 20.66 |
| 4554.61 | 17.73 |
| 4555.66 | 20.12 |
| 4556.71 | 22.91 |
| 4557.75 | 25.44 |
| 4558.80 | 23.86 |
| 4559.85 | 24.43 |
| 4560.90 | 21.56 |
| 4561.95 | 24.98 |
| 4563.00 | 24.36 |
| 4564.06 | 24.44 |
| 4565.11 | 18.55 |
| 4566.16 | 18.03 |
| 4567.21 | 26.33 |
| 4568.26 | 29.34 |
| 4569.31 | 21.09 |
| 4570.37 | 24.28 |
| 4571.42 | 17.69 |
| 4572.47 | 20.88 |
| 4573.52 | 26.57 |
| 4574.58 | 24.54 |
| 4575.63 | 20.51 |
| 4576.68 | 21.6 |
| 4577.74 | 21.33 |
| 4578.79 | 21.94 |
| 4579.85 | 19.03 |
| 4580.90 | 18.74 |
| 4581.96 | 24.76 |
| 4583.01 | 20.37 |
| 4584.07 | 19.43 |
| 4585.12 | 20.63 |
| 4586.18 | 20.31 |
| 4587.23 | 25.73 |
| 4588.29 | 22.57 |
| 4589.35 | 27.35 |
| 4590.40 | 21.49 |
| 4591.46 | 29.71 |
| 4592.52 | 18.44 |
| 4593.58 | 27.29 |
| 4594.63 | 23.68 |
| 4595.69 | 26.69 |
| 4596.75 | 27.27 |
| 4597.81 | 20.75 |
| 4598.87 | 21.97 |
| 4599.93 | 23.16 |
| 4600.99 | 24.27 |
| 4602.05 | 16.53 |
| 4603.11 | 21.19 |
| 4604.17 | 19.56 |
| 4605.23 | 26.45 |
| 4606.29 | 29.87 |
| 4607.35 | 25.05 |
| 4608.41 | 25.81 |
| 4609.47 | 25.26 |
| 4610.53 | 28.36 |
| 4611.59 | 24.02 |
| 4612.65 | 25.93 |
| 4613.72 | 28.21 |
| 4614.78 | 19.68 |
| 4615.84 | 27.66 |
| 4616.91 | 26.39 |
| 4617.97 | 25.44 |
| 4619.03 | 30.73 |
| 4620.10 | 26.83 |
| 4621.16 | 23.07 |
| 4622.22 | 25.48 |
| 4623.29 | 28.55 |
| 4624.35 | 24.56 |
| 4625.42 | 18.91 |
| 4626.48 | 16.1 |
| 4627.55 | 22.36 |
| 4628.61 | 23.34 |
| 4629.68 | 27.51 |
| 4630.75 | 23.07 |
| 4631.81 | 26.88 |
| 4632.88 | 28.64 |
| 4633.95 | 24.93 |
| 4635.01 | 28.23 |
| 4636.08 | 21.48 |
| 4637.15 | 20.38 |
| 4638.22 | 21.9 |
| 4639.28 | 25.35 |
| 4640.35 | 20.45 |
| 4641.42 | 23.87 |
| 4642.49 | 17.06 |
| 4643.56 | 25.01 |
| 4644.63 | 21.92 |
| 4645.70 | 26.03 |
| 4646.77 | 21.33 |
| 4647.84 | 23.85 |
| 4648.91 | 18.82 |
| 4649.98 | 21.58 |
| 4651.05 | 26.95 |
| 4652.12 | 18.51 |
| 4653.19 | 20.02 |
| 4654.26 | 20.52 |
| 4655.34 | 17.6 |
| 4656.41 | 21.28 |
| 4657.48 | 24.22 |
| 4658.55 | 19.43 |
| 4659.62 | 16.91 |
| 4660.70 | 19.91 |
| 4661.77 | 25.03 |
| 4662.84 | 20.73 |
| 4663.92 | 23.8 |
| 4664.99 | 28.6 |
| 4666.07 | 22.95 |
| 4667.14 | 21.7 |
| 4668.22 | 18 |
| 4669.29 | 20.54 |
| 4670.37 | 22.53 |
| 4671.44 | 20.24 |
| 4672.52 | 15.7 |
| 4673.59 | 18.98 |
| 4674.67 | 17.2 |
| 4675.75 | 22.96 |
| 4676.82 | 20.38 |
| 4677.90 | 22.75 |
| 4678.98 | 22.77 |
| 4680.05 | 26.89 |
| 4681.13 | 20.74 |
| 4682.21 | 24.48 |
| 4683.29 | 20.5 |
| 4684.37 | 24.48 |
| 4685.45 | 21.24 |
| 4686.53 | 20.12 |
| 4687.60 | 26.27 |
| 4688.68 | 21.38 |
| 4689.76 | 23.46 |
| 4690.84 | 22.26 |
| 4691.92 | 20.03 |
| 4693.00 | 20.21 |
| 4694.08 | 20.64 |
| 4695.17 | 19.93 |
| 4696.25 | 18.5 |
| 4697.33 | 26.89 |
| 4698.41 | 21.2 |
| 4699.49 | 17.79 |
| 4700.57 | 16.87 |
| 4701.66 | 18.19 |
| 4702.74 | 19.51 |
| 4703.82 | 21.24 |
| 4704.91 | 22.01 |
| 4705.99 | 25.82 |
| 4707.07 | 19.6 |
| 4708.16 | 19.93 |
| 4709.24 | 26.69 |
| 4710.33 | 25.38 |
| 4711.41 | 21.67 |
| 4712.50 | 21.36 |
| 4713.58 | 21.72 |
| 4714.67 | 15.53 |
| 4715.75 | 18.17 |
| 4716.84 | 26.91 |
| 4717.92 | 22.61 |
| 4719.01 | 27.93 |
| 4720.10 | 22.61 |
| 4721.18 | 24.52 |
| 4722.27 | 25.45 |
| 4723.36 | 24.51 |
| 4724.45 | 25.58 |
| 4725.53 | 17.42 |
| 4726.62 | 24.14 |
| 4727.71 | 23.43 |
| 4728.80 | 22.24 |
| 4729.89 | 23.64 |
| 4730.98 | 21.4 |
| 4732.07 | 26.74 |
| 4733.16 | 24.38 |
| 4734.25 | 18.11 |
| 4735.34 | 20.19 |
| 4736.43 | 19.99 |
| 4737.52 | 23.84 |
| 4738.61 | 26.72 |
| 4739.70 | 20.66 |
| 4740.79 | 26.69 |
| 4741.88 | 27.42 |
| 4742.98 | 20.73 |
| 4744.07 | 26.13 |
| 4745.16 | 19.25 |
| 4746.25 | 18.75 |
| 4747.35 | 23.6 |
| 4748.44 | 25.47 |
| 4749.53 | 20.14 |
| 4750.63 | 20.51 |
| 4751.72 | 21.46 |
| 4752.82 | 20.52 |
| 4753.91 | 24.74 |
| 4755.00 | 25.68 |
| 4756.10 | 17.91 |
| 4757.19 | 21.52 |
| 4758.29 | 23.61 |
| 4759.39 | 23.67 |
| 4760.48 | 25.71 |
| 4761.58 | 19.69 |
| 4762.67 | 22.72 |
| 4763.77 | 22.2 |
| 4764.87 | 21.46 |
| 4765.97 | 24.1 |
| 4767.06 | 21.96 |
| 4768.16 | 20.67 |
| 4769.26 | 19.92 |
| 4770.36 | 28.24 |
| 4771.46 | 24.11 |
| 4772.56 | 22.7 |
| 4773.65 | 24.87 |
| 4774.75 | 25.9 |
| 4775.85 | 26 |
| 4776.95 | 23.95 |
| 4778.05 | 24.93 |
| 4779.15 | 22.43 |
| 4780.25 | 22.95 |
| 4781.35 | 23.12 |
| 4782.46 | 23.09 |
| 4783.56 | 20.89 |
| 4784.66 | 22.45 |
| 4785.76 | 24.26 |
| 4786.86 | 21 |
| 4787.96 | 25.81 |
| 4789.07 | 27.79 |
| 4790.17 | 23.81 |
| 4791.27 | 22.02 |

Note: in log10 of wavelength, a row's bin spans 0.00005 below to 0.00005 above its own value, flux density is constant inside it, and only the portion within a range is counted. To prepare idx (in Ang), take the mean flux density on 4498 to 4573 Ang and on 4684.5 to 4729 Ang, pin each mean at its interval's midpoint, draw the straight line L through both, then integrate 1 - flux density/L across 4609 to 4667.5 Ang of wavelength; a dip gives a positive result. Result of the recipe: -3.7 Ang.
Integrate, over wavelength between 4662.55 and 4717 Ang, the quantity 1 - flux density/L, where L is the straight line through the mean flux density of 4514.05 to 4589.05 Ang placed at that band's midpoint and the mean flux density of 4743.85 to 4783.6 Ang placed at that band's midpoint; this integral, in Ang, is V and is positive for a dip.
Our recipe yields 2.4 Ang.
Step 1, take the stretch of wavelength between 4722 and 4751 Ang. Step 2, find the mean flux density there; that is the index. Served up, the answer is 22.8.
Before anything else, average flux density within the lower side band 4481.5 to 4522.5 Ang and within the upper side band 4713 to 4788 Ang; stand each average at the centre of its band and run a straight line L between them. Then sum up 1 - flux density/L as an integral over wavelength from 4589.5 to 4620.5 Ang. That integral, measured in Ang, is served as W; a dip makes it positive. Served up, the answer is -3.7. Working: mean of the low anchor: 21.6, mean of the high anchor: 22.9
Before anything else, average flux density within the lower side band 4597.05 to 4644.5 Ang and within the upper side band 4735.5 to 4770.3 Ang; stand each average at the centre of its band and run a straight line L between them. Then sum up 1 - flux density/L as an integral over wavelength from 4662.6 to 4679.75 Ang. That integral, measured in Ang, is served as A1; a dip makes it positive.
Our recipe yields 1.6 Ang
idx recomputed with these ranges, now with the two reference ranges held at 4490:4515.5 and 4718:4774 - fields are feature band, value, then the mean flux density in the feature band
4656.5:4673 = 1.0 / 21.4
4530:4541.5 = 1.0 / 20.4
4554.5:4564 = -0.3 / 23.1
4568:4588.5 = 0.4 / 22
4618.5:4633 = -1.3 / 24.6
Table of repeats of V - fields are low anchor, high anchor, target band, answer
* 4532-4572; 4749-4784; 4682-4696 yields 0.4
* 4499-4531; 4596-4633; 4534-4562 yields 1.5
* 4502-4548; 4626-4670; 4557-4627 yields -4.6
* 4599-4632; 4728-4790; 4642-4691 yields 4.6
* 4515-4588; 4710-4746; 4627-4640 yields -1.2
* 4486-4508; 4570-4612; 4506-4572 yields 1.3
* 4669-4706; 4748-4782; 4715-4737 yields -0.8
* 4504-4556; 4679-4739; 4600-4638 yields -4.6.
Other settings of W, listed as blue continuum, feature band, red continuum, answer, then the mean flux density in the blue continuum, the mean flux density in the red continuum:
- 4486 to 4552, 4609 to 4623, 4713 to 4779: -2.43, 21.5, 22.9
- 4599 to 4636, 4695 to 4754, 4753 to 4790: 3.57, 24.7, 23.3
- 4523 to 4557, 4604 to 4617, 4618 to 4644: -1.32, 21.2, 24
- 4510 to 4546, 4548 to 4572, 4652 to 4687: -1.46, 21.2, 21.3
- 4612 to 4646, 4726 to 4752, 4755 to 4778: 0.71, 24.2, 23.1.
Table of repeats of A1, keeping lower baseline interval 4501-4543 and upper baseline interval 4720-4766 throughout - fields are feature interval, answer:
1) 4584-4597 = -1.10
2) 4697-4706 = 0.77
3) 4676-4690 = -0.13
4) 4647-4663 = 0.96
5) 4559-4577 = -0.75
